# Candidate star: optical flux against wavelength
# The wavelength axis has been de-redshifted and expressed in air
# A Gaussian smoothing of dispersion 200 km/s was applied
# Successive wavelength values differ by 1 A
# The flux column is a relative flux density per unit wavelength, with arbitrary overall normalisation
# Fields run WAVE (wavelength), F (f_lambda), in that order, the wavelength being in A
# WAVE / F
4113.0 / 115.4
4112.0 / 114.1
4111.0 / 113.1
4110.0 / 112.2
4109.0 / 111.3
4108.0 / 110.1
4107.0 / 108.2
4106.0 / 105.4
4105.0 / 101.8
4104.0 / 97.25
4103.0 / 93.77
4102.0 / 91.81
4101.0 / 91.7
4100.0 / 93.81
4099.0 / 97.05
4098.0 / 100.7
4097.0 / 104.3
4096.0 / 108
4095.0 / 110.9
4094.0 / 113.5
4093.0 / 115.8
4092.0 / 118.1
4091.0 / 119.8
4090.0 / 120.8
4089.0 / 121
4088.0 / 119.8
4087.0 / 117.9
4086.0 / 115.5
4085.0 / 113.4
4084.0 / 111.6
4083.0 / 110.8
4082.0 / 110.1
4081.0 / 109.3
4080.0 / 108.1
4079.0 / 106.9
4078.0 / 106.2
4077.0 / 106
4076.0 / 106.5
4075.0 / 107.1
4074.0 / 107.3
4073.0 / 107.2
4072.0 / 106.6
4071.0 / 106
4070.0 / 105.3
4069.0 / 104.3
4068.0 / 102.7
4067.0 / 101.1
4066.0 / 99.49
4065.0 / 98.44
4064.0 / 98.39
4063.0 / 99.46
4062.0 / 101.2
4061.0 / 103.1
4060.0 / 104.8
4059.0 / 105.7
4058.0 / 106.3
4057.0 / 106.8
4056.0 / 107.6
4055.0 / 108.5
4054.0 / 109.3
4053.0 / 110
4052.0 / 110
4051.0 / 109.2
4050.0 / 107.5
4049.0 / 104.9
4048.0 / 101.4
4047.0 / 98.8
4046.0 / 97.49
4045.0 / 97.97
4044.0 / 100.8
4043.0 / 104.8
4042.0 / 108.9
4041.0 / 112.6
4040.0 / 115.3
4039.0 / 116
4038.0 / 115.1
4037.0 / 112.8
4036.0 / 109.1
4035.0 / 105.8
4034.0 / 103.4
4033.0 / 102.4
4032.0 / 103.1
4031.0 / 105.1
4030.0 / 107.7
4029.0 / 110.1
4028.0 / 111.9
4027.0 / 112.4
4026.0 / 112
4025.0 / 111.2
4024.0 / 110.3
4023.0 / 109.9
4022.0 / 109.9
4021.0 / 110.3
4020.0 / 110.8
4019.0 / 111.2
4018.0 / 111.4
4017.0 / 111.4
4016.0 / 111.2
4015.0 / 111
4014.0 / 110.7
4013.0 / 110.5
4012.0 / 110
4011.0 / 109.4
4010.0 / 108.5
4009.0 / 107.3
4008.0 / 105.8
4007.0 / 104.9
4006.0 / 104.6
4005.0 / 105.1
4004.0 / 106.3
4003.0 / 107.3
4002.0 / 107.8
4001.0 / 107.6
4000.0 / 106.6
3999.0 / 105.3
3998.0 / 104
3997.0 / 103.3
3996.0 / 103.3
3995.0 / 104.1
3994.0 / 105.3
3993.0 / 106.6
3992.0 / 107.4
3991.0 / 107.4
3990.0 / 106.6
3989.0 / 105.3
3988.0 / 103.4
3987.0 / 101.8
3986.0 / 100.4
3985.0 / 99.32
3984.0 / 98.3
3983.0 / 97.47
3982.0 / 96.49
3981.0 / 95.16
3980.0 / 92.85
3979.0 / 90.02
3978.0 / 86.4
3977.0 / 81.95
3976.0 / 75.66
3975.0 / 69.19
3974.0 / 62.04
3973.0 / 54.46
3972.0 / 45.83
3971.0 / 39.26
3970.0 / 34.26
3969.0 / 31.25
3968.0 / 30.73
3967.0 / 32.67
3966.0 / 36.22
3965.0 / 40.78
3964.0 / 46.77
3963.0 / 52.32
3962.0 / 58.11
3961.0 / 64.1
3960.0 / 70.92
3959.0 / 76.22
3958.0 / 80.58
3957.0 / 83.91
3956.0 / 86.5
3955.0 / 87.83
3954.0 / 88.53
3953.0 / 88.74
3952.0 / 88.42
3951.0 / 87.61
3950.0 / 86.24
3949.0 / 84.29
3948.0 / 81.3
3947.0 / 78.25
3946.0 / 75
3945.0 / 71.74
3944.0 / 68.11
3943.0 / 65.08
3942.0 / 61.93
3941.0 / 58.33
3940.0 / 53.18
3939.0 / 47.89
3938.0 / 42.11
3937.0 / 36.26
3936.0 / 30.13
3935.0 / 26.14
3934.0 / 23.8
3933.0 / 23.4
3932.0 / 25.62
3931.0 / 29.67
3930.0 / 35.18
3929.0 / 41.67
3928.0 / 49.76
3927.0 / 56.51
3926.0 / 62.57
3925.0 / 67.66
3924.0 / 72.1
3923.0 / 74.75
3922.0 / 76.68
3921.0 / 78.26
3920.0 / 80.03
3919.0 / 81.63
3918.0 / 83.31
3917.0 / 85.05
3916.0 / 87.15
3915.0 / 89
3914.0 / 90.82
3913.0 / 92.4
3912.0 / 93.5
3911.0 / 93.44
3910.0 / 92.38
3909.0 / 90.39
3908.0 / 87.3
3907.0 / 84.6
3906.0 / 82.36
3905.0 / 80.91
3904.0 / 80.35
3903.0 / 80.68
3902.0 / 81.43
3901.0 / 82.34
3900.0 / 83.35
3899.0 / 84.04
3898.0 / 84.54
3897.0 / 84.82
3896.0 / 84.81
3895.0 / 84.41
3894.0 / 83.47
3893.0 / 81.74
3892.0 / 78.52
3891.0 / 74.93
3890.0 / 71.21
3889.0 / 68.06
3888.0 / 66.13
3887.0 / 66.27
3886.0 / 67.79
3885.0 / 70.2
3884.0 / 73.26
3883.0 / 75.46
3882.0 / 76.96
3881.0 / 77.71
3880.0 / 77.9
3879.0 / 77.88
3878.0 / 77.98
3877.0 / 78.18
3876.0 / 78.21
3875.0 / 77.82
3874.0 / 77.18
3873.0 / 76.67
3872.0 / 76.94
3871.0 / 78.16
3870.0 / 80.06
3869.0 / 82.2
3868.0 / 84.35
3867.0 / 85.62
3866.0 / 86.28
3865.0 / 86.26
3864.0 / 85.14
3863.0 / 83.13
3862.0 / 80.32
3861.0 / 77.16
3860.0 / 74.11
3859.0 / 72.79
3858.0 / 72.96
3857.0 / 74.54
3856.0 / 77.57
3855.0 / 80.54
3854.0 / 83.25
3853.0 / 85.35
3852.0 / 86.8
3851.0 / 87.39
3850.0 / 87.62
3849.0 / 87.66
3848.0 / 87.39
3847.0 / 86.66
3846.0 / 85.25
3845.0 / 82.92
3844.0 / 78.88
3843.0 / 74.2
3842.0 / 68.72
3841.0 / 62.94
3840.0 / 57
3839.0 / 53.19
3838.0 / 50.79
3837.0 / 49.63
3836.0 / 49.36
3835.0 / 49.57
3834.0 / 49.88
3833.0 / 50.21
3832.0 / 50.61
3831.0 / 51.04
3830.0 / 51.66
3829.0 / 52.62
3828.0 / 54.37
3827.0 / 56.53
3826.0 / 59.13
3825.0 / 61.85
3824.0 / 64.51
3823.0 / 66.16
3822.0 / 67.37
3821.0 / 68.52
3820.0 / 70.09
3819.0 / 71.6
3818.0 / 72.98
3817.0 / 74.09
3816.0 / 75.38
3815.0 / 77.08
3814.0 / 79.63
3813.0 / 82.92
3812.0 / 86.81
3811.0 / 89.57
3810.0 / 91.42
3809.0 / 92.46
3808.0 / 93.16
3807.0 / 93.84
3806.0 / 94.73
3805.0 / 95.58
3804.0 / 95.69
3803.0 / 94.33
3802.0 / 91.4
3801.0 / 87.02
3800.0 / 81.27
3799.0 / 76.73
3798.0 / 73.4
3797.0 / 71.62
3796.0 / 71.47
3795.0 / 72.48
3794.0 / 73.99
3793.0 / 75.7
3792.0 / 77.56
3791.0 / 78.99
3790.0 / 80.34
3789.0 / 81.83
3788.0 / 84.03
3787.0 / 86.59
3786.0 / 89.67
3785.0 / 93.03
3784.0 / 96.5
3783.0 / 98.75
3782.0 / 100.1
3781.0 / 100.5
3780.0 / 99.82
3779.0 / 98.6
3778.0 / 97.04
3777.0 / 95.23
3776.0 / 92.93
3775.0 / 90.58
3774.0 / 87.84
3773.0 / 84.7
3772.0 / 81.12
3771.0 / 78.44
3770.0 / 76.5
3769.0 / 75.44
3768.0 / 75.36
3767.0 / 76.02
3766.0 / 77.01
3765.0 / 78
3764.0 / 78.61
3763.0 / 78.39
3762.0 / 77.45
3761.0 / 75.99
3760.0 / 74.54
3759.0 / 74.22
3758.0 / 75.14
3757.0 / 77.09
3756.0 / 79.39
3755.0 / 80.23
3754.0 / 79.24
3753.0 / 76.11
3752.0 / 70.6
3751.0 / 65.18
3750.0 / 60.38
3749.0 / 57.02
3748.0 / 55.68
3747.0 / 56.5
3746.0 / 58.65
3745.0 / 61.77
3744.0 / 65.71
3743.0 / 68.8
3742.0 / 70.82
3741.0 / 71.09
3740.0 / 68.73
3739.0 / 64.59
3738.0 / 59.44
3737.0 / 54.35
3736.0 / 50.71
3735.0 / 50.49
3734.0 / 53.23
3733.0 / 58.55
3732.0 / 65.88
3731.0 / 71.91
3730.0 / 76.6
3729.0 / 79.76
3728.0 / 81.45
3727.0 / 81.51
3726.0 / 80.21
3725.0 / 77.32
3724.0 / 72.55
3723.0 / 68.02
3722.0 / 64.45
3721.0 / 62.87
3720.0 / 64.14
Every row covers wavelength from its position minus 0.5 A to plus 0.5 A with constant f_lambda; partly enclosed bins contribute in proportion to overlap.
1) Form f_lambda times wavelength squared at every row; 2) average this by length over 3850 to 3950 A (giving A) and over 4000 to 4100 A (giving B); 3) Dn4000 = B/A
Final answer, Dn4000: 1.59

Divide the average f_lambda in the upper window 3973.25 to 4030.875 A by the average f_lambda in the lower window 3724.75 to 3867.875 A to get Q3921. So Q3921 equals 1.4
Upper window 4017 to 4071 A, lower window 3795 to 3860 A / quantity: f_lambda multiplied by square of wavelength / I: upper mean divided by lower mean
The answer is 1.6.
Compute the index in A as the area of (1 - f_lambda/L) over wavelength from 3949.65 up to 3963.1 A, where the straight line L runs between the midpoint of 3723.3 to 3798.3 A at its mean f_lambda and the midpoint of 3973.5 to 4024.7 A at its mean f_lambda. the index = 2.5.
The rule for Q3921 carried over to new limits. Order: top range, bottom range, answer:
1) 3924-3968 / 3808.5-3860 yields 0.84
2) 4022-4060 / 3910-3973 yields 1.70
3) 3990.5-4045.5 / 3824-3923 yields 1.42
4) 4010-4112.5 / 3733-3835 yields 1.43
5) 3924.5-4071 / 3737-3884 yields 1.16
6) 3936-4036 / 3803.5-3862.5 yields 1.21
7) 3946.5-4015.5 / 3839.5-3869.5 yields 1.08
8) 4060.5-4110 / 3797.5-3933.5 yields 1.42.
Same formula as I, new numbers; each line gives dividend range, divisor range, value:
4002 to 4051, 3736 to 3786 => 1.60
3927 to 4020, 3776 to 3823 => 1.03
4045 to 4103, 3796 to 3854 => 1.64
